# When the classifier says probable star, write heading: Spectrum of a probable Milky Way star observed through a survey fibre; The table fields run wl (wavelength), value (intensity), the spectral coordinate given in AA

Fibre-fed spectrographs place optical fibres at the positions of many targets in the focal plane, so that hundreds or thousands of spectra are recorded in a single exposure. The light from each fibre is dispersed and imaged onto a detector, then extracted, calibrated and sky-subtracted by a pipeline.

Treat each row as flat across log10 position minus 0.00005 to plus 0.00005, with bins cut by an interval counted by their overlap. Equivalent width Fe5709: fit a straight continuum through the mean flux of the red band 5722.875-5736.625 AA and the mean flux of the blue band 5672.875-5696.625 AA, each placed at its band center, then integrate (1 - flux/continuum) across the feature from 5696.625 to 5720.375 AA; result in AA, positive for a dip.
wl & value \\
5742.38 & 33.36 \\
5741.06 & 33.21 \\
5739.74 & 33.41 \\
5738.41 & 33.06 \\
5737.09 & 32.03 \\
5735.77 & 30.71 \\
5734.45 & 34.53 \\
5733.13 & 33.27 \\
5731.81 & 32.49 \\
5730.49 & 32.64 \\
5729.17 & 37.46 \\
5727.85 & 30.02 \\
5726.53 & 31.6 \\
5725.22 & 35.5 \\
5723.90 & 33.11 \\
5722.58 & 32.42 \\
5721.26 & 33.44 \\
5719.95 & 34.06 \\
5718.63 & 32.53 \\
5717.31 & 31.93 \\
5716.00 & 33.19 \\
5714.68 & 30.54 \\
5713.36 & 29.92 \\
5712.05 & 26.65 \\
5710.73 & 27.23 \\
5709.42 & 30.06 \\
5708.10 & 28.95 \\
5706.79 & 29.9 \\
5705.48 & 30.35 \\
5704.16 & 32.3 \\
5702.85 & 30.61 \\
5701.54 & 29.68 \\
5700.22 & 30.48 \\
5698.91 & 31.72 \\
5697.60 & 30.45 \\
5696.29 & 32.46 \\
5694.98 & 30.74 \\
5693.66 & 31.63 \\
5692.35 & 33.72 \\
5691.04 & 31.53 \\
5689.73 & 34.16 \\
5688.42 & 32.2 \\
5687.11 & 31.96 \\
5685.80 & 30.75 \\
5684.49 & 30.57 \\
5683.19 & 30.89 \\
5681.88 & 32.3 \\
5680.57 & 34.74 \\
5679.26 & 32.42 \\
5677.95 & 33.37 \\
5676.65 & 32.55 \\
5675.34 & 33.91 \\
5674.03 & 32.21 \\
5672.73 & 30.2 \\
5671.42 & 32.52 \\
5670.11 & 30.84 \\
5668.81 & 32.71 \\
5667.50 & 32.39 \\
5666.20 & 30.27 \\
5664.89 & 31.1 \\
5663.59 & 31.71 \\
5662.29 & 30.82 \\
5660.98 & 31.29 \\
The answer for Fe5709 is 1.6 AA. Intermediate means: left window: 32.3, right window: 33.1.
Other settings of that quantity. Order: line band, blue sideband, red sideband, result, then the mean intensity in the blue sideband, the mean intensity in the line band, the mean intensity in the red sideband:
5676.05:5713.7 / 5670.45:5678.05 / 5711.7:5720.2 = 0.7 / 32.3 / 31.2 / 31.3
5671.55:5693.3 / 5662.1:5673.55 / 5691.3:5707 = -0.7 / 31.4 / 32.3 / 31.2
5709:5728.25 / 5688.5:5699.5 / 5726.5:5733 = 0.7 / 32.1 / 31.5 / 33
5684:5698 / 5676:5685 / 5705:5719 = -0.1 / 32.5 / 31.9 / 30.1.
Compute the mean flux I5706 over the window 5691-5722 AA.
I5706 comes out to 31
